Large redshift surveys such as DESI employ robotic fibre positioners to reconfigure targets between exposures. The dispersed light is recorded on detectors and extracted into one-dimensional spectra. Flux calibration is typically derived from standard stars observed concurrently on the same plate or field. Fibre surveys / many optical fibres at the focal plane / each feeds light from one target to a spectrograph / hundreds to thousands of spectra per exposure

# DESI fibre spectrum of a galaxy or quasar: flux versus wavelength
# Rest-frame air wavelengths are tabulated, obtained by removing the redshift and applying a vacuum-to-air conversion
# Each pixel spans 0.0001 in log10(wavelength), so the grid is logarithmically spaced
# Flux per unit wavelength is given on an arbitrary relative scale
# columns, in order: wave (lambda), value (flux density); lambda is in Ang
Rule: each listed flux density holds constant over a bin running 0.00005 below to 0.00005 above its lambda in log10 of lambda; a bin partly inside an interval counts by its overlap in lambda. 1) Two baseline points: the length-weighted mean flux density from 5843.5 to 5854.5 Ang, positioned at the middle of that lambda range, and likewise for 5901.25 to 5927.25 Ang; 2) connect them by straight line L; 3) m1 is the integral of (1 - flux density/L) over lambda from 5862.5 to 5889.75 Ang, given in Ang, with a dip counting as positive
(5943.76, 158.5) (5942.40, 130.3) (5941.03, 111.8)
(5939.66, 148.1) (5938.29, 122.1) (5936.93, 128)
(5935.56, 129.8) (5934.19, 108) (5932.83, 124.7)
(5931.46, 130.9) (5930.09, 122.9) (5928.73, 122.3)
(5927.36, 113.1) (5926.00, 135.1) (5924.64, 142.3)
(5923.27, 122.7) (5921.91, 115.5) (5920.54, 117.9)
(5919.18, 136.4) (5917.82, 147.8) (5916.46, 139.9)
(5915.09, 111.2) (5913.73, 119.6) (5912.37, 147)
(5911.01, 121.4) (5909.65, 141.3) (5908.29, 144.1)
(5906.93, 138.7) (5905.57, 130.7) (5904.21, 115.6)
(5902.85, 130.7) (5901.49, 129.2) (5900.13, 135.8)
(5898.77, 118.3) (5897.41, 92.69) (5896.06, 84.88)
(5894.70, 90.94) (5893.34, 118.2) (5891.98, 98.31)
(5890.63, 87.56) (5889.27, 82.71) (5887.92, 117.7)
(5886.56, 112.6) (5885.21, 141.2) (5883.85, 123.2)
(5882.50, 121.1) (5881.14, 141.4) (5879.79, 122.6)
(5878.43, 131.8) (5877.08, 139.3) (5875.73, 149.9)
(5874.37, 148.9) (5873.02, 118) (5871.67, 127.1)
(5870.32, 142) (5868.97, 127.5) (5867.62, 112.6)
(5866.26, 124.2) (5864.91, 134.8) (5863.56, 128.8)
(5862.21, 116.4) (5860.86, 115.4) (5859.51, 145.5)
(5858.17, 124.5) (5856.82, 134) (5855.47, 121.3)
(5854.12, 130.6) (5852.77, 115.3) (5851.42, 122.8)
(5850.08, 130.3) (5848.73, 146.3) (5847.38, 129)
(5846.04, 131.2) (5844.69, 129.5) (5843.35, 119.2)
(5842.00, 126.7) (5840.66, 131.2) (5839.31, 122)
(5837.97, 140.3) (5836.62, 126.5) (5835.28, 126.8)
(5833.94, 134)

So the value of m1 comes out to 0.4 Ang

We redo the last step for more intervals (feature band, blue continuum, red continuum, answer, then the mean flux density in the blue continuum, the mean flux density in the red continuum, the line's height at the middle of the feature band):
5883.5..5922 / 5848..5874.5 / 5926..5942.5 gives 1.68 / 128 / 125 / 126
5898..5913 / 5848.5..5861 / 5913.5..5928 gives -0.46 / 129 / 128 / 128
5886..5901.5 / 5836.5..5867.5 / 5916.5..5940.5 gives 2.80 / 128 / 128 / 128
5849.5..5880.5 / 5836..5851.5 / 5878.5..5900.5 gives -1.91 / 130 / 112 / 122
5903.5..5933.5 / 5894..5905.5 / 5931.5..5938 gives -2.67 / 113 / 123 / 119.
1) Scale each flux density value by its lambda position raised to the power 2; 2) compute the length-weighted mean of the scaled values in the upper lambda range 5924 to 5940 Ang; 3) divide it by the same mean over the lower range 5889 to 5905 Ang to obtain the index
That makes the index 1.19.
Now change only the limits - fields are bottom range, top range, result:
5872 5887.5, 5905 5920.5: 1.03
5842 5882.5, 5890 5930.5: 0.96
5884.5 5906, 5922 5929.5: 1.14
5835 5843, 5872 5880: 1.07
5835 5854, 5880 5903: 0.89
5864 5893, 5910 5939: 1.04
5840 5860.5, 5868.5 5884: 1.04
